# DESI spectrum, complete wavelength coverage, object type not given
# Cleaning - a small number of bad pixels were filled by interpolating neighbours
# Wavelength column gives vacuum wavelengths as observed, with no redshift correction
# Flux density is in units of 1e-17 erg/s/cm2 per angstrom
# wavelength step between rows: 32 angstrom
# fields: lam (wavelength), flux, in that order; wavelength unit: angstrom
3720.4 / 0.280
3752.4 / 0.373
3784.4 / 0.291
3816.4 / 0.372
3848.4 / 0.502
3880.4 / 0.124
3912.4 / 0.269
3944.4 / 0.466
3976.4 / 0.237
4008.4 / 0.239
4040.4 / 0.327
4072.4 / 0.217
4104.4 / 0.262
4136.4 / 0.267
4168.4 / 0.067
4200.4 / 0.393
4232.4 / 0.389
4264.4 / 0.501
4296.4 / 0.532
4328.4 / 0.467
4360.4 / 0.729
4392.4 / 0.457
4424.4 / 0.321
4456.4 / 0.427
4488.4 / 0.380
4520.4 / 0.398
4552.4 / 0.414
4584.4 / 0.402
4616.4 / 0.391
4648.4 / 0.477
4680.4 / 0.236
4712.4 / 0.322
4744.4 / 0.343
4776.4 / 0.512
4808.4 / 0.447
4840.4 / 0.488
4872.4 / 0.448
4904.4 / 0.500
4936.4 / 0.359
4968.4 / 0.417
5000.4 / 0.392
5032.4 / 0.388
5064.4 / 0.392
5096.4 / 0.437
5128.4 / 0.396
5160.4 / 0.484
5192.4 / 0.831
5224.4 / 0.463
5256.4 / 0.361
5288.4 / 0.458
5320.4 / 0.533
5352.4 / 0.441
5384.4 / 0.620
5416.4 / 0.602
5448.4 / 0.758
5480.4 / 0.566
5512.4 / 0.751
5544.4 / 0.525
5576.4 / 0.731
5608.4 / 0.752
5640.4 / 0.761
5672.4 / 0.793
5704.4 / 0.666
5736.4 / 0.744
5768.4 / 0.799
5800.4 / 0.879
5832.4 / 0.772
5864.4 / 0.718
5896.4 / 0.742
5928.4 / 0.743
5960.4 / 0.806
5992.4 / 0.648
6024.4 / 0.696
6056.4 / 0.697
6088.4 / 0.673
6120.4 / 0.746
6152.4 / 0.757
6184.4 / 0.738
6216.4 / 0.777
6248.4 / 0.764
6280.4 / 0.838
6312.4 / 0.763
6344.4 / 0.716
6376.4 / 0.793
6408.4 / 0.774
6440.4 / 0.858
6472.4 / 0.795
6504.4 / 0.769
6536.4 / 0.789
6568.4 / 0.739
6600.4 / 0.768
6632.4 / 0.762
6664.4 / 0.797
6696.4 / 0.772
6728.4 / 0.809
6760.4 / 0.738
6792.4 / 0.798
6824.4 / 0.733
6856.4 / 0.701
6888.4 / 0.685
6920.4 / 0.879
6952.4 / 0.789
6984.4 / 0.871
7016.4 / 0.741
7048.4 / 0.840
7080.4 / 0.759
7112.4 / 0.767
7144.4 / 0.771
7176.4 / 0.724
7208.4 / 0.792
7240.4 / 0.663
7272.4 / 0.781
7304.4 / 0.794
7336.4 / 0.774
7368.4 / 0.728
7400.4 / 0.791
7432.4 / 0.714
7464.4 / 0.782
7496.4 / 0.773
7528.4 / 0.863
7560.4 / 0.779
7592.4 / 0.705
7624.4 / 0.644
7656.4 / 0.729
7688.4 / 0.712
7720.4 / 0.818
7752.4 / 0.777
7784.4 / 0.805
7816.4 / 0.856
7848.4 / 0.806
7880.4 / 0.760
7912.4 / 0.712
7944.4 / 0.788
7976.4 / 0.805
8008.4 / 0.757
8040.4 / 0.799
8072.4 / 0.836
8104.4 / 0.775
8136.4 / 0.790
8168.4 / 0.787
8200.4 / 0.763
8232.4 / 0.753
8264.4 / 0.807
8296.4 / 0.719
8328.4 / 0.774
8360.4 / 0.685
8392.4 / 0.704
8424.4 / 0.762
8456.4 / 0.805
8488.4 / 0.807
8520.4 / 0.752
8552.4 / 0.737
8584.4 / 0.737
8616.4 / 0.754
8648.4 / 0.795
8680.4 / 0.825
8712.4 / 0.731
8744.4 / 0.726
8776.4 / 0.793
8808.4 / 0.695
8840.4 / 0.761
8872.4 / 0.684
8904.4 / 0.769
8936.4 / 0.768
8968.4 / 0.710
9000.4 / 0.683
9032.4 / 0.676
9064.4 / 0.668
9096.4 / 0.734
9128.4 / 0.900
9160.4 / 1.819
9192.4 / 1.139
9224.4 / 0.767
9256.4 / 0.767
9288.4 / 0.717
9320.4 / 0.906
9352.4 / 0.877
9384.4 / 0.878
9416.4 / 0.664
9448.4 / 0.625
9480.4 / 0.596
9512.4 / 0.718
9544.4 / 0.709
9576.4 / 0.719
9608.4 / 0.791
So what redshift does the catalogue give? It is 0.39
